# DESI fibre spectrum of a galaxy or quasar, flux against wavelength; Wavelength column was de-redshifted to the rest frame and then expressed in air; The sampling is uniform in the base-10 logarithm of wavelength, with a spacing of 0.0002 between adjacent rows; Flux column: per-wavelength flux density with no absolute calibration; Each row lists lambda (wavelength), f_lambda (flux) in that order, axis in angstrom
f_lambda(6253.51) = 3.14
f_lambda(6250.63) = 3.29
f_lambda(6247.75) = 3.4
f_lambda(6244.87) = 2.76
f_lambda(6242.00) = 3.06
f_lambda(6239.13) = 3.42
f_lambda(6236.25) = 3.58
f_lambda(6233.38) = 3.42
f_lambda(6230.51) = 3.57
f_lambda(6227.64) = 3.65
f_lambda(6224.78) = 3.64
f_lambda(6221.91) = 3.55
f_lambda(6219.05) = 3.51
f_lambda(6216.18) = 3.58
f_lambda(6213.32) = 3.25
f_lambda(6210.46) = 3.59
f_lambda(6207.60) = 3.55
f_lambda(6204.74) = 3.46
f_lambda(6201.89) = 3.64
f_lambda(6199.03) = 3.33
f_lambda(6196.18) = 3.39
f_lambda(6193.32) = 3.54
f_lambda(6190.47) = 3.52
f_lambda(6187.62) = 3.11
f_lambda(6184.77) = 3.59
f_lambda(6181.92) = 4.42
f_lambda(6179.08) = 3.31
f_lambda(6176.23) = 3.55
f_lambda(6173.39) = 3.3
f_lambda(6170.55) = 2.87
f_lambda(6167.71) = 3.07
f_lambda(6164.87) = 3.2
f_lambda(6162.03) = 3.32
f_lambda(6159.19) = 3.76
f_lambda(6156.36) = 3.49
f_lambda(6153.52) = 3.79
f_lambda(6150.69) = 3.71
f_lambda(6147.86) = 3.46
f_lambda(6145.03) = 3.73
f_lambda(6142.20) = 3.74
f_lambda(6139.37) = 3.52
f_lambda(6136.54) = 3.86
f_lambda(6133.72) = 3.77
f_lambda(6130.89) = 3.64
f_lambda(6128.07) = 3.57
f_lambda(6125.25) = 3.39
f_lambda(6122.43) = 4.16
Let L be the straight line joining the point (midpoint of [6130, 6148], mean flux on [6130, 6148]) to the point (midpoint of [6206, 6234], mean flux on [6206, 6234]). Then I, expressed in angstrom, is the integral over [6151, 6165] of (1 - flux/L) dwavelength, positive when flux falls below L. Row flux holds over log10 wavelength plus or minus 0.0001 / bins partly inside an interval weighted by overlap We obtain 0.37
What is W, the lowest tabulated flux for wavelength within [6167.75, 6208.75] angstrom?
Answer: 2.87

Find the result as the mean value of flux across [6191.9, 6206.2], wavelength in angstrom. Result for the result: 3.47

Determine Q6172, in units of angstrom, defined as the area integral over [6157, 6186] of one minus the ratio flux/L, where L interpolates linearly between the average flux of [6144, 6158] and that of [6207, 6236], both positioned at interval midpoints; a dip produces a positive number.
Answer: 1.3 angstrom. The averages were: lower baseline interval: 3.64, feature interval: 3.44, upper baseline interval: 3.53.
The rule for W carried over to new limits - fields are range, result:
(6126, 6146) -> 3.52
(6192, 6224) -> 3.25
